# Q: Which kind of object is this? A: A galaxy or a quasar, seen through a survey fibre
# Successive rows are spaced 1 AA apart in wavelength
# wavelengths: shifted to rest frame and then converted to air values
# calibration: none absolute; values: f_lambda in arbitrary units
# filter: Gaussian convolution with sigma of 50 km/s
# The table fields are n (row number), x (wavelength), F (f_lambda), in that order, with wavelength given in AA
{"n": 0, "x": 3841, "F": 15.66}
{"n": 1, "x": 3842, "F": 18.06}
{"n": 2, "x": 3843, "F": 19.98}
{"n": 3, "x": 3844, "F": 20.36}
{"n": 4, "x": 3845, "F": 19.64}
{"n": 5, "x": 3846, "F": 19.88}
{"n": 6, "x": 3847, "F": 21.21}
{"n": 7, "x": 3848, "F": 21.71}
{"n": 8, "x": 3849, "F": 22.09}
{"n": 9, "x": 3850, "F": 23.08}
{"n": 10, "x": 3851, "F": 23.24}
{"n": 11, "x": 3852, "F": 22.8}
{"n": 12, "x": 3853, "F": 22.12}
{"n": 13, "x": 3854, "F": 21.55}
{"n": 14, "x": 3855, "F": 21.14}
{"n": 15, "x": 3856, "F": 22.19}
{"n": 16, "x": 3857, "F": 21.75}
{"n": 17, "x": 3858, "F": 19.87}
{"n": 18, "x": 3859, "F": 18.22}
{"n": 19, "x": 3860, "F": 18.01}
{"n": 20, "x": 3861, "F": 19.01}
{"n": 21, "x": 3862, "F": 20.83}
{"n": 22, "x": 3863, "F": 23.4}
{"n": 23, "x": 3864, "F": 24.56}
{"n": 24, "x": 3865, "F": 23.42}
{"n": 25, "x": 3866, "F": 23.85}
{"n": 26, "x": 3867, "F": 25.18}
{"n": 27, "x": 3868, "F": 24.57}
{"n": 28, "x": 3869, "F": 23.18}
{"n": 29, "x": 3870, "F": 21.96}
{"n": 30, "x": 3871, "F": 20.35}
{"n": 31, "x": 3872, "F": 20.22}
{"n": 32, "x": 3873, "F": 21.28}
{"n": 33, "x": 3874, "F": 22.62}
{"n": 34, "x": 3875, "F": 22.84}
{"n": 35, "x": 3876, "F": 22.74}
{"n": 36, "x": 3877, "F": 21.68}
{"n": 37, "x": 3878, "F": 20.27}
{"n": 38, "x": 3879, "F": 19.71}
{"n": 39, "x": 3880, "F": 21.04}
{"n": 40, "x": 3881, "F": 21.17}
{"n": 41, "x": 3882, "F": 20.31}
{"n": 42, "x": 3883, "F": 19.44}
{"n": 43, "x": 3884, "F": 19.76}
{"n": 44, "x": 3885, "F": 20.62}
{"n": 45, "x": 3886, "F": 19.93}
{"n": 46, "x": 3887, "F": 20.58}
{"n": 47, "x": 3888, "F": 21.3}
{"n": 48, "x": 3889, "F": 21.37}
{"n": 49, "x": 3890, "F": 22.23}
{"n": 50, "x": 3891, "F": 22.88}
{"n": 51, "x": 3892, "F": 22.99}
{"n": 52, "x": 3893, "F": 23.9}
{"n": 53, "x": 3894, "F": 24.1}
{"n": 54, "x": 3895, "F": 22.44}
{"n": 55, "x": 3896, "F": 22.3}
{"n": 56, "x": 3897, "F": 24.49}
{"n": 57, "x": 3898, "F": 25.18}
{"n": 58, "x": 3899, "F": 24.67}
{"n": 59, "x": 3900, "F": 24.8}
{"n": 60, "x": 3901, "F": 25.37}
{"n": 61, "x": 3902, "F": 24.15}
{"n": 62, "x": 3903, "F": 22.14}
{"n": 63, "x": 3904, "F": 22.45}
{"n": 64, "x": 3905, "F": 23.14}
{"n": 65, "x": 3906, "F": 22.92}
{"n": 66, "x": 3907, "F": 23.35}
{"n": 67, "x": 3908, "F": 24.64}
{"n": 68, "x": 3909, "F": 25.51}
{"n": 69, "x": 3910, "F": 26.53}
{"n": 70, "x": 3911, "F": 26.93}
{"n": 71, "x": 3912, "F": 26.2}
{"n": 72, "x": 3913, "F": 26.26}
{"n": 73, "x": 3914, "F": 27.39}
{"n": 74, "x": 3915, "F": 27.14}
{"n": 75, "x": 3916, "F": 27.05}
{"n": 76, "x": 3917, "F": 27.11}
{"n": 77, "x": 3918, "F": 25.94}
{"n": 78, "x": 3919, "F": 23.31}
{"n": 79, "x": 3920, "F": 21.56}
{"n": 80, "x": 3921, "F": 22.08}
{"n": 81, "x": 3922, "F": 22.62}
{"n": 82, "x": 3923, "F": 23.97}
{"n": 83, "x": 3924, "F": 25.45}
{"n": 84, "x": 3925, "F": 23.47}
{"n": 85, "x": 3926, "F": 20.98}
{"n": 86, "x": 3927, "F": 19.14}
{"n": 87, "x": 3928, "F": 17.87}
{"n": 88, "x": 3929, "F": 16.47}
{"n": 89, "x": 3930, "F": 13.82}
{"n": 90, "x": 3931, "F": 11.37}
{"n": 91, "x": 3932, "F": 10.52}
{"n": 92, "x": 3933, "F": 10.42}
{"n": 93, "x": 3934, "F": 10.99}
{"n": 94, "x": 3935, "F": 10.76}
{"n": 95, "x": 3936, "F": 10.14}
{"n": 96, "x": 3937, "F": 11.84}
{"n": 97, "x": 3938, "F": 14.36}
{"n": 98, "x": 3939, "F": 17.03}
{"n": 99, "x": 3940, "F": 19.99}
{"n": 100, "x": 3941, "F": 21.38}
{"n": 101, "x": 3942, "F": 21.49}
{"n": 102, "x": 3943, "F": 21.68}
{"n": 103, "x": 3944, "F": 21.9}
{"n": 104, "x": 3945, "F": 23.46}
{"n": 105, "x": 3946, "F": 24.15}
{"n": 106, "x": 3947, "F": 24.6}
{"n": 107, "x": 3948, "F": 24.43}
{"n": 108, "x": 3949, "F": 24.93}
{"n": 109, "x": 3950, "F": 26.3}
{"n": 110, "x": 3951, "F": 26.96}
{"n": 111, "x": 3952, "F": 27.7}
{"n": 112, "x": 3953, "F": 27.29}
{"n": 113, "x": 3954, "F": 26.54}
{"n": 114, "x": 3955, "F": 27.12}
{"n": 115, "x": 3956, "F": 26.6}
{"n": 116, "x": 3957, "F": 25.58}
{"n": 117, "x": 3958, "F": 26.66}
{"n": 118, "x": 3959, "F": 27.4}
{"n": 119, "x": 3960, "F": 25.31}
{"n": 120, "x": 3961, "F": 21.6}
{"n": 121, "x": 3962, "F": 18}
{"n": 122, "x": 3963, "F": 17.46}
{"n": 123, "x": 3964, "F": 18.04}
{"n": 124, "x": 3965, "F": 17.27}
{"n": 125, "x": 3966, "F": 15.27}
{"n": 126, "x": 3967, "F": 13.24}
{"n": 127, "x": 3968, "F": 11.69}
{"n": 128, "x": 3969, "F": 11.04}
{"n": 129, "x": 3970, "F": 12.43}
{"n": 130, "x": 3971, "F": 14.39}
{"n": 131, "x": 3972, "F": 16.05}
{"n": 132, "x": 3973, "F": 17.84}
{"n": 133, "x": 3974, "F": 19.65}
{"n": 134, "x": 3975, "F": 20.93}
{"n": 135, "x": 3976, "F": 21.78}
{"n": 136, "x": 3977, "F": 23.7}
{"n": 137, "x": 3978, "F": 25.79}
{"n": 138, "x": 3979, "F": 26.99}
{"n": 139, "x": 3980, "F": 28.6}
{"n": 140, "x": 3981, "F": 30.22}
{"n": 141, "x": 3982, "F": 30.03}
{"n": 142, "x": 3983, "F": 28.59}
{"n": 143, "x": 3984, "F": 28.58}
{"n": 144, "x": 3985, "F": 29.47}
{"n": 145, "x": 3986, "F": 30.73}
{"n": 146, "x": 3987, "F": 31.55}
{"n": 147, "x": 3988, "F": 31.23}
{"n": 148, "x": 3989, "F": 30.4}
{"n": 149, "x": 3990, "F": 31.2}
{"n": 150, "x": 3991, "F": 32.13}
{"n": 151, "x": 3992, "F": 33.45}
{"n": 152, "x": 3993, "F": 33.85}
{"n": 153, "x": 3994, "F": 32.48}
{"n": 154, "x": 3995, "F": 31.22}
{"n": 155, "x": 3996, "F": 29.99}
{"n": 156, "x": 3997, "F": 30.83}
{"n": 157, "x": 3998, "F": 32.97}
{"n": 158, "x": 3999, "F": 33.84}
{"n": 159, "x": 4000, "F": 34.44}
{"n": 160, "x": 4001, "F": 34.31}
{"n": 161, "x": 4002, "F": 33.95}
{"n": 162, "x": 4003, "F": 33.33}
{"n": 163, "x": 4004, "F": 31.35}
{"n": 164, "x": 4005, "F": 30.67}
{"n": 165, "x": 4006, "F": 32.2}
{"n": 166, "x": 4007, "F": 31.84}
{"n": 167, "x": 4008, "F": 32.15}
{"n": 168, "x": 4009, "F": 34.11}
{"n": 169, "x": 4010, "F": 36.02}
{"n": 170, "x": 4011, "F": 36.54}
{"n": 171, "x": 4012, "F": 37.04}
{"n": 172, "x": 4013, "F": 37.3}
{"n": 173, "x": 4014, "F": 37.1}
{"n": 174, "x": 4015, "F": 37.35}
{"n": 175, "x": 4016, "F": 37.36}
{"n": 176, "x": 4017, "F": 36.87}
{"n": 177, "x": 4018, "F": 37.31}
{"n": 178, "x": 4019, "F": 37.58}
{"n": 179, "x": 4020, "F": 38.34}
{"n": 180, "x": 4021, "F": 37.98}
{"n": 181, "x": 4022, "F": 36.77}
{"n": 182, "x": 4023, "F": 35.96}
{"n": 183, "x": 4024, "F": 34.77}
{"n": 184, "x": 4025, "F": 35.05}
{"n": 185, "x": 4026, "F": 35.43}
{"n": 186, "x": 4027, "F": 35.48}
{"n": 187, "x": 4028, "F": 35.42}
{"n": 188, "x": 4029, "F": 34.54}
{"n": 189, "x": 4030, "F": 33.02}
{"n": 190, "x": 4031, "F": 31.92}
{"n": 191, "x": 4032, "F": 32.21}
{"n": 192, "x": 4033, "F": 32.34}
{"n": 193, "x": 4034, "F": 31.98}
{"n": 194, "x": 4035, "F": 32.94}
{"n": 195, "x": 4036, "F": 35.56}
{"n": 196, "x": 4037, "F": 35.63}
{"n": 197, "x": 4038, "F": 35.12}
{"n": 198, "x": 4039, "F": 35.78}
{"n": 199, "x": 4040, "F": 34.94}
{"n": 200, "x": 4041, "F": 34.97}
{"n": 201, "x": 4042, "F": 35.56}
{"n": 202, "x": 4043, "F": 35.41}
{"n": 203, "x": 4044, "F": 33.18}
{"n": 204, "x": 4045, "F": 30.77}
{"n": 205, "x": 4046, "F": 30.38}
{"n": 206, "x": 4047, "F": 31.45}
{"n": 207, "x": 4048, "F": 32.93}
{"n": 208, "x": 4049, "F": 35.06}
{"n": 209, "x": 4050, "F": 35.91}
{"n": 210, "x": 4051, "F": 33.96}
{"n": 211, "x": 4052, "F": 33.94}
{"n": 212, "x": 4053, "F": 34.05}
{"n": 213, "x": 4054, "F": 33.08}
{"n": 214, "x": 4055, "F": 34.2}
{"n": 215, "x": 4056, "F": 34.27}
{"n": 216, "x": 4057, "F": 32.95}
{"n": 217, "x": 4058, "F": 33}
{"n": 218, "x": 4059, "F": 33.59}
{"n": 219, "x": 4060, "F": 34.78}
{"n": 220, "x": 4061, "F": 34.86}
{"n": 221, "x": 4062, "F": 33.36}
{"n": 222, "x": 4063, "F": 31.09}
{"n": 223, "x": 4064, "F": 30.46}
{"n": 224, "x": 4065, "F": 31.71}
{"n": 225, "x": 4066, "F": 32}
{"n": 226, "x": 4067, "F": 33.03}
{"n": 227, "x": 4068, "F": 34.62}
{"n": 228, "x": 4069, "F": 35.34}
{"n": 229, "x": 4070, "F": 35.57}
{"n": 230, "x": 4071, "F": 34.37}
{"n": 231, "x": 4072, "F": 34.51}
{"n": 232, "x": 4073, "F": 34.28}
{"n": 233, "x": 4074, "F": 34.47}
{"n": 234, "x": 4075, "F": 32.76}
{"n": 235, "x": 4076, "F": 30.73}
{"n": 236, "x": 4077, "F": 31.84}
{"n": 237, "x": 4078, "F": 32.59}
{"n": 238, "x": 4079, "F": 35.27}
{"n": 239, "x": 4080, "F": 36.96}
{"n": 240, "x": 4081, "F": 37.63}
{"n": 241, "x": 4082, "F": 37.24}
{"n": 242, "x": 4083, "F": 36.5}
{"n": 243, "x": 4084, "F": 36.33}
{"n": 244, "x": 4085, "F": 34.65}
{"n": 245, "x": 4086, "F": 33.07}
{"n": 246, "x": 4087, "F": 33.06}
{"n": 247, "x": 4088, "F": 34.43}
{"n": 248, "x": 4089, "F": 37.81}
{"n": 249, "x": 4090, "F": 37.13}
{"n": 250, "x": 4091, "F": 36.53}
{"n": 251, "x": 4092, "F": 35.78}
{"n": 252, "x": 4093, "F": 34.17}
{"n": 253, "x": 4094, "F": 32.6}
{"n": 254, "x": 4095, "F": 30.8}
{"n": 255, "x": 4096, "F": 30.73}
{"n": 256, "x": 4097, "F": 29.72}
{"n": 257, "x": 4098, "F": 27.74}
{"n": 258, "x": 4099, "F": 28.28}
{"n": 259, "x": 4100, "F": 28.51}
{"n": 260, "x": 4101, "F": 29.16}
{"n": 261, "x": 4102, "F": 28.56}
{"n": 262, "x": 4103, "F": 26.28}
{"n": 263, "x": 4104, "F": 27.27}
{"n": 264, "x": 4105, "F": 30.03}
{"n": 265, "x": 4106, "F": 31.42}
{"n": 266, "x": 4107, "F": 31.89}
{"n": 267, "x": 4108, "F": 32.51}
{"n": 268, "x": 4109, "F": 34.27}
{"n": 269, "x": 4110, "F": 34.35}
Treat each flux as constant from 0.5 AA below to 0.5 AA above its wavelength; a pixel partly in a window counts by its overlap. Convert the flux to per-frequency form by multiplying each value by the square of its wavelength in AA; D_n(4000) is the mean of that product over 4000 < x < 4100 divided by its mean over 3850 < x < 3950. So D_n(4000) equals 1.7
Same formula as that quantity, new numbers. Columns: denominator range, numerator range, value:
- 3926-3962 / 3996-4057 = 1.75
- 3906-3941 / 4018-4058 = 1.79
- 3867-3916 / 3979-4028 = 1.54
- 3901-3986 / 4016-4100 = 1.65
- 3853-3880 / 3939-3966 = 1.12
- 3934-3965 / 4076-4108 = 1.61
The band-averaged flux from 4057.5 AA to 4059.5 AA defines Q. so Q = 33.3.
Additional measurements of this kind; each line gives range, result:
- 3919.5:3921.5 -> 21.8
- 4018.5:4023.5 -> 37.3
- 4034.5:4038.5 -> 34.8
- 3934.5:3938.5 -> 11.8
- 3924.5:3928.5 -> 20.4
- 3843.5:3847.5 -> 20.3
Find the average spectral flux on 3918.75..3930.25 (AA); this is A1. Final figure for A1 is 21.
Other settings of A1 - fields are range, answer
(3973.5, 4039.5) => 32.7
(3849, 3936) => 21.8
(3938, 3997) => 24.2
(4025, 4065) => 33.7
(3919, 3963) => 20.8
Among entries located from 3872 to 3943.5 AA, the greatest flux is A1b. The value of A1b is 27.39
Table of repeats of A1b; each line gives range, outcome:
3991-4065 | 38.34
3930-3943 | 21.68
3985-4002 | 34.44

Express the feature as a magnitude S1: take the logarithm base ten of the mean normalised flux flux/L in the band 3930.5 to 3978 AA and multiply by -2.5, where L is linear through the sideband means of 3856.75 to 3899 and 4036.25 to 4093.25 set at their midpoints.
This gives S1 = 0.34 mag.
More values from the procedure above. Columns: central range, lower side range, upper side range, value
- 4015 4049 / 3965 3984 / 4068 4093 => -0.22 mag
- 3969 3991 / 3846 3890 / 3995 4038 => 0.25 mag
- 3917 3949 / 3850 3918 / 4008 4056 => 0.36 mag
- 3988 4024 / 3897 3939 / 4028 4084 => -0.17 mag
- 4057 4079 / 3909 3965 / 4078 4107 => -0.08 mag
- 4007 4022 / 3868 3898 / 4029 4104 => -0.21 mag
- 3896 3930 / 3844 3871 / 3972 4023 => 0.08 mag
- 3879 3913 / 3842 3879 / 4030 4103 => 0.03 mag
